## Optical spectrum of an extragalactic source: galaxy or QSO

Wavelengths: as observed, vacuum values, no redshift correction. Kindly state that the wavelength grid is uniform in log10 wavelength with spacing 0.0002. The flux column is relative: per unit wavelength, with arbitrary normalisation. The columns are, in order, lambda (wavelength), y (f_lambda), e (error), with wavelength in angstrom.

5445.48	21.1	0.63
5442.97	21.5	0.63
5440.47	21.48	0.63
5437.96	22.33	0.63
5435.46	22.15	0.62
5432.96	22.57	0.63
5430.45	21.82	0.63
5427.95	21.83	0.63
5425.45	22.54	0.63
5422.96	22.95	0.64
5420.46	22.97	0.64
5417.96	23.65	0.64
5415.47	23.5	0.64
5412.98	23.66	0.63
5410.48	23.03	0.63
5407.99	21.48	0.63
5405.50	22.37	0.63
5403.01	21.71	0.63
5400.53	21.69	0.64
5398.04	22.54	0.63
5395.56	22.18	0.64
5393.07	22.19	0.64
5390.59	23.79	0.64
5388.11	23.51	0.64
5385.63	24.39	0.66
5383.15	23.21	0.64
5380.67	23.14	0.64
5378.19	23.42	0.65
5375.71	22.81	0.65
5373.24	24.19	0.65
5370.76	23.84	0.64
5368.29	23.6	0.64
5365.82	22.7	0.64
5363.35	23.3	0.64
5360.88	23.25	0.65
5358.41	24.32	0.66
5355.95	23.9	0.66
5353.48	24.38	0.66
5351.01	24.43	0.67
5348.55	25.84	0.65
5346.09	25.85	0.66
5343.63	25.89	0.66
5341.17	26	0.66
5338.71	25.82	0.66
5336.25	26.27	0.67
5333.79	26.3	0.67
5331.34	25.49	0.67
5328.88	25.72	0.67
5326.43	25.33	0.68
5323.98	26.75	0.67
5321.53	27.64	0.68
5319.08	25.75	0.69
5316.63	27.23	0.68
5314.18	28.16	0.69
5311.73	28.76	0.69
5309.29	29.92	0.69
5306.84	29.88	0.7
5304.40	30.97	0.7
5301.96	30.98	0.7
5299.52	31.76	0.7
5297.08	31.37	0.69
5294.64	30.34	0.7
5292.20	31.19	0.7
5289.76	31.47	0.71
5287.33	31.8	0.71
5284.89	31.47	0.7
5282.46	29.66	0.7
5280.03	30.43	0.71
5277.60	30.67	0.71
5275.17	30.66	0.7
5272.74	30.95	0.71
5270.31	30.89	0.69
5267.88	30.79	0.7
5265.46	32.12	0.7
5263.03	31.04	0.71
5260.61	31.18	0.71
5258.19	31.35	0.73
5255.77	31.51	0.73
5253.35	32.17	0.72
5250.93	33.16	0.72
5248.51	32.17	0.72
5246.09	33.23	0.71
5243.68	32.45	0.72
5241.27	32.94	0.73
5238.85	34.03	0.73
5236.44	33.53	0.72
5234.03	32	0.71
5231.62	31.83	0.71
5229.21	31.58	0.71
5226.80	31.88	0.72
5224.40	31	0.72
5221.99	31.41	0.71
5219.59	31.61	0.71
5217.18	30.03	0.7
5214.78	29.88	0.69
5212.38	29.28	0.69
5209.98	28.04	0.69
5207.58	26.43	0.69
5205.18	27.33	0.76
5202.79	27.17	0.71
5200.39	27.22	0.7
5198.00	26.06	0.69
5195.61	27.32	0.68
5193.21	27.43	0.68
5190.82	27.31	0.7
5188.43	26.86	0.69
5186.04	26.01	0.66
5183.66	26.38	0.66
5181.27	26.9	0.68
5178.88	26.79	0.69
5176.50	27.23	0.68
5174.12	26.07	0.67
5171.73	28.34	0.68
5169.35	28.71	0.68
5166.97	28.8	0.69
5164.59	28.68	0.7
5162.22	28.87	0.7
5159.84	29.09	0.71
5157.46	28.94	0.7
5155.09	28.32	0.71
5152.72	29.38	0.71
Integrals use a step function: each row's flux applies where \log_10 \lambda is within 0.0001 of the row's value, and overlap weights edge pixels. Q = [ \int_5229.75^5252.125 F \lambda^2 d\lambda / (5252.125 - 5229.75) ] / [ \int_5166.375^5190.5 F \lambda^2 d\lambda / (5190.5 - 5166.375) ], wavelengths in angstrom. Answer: 1.24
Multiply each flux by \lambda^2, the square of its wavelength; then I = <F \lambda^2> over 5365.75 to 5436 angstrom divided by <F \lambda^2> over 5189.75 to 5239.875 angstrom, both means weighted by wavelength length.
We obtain 0.83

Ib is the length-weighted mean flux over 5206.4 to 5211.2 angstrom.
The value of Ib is 27.2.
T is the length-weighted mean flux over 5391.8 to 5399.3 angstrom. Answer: 22.3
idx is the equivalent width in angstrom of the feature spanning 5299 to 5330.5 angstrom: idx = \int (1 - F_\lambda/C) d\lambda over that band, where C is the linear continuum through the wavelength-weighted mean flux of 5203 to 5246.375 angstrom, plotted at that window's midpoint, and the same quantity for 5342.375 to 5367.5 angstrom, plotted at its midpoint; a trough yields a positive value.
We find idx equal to -2.2 angstrom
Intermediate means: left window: 30.9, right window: 24.4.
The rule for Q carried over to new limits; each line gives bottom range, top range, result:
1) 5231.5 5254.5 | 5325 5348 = 0.82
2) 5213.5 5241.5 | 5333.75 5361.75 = 0.83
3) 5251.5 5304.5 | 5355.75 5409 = 0.77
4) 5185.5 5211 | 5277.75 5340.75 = 1.11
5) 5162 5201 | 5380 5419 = 0.91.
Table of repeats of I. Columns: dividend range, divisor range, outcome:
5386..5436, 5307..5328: 0.85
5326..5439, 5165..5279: 0.84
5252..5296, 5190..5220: 1.14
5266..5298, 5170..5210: 1.19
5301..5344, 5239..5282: 0.89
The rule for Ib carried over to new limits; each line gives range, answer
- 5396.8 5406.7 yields 22.1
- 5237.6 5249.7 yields 33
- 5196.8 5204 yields 26.9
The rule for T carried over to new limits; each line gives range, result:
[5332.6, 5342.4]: 26.1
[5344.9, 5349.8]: 25.9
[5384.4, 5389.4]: 24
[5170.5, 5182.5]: 27.1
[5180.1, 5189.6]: 26.5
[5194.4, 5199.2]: 26.7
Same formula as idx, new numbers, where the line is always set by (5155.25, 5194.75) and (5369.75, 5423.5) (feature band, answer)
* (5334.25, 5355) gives -1.3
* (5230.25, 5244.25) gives -3.4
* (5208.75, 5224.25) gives -1.9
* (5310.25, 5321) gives -1.2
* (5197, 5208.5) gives 0.1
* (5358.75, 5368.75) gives 0.2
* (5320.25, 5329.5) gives -0.7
